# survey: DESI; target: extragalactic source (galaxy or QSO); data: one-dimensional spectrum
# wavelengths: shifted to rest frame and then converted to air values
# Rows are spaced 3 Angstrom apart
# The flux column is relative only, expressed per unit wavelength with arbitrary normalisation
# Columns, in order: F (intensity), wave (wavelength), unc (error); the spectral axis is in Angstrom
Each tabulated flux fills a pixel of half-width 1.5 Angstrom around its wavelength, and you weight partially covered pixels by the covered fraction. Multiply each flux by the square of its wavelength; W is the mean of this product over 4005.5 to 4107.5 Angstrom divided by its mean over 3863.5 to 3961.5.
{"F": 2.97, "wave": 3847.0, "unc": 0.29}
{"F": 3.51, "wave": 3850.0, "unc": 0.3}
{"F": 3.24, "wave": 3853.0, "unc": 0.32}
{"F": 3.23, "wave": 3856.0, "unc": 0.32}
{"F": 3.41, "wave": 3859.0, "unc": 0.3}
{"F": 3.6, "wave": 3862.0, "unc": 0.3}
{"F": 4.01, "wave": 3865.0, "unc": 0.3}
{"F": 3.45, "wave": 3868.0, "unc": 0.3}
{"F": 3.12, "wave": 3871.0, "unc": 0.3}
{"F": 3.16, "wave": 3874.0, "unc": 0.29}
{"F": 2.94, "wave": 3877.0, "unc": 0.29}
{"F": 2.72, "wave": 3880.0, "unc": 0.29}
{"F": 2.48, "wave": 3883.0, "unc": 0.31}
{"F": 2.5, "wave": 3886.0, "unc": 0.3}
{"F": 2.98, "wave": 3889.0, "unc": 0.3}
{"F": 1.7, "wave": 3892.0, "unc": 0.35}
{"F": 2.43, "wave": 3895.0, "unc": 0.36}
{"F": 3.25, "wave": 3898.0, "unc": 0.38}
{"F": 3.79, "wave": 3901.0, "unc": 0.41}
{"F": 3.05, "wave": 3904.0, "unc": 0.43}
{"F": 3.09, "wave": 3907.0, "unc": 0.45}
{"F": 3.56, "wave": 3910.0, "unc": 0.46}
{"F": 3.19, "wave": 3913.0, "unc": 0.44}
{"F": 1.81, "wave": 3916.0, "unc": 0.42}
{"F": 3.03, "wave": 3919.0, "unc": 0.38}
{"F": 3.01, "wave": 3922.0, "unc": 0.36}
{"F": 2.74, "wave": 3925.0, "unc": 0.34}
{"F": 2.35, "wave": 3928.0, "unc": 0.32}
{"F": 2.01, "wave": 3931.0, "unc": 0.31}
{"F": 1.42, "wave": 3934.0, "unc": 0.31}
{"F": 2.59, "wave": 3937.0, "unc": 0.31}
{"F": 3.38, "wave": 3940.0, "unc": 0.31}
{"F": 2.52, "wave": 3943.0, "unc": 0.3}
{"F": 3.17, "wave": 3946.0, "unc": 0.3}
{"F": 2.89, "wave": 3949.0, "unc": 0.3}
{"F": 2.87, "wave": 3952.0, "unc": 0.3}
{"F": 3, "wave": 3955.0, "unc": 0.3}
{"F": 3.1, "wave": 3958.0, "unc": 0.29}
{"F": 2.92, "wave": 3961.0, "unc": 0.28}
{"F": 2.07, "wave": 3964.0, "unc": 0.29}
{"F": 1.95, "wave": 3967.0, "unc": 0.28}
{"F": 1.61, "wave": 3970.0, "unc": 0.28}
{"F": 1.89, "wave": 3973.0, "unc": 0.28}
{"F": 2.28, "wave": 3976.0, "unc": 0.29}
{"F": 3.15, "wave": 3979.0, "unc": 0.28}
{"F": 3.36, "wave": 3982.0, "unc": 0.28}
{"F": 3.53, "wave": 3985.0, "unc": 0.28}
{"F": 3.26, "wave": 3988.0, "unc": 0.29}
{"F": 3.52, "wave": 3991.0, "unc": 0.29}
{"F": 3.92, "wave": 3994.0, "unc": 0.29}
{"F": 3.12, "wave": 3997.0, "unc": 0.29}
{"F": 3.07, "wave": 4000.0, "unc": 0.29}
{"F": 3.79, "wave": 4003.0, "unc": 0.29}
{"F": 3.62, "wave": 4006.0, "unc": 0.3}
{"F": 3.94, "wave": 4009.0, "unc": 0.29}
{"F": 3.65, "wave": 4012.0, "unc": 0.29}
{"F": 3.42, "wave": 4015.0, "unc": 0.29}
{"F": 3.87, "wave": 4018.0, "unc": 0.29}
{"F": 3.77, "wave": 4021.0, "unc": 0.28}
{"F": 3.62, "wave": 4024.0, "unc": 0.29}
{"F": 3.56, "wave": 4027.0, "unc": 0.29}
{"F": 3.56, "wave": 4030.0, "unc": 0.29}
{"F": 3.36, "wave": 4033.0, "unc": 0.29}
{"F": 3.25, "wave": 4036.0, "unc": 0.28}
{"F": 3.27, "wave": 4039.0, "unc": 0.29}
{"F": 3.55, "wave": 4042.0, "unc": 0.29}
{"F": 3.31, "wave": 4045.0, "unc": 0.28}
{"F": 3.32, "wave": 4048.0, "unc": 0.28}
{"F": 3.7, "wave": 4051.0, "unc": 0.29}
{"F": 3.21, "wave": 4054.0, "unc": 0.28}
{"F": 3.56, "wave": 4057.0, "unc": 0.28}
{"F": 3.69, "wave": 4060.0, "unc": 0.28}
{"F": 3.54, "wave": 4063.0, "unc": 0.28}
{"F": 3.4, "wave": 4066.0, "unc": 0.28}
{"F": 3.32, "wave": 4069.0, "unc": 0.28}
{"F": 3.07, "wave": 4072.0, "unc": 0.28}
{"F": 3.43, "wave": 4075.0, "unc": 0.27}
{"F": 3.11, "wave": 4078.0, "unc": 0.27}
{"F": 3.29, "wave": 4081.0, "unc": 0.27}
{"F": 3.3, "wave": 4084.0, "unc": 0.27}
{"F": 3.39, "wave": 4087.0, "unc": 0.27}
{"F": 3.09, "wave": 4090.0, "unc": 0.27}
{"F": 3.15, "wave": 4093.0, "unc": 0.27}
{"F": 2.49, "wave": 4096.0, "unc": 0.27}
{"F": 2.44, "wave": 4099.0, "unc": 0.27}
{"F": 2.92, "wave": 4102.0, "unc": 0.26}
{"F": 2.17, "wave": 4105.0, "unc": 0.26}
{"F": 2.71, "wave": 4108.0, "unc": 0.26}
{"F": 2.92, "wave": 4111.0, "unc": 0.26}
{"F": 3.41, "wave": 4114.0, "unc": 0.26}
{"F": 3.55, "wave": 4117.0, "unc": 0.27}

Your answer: 1.25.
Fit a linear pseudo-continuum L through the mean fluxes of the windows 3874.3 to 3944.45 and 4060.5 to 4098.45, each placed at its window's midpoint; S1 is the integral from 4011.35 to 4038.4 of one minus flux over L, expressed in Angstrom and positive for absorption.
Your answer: -4.4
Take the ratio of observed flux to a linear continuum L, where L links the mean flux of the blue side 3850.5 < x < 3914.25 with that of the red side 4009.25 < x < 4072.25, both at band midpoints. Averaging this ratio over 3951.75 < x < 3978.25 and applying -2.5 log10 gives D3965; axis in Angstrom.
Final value 0.34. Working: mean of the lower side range 3.1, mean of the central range 2.41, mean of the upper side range 3.49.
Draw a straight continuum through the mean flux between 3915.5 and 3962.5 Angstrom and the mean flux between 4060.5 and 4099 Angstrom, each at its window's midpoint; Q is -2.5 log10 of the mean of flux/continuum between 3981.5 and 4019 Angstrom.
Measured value -0.21 mag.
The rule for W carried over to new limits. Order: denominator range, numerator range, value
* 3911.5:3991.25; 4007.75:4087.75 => 1.36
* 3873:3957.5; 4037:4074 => 1.32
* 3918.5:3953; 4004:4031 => 1.44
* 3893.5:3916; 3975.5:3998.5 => 1.11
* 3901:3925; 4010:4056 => 1.24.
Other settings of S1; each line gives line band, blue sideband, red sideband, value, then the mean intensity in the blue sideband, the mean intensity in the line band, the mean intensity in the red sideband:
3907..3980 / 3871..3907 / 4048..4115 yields 7.9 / 2.84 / 2.61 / 3.15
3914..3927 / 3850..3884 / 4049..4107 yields 2.3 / 3.24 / 2.66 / 3.17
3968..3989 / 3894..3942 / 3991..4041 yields 3.7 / 2.79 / 2.69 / 3.55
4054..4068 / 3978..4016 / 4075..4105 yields -1.6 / 3.49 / 3.5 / 3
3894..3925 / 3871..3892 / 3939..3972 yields -3.5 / 2.74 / 3.02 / 2.66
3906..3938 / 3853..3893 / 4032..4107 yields 4.9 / 3.05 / 2.61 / 3.21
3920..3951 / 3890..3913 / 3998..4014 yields 5.6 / 3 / 2.62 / 3.59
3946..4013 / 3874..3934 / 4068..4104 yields -3.2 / 2.75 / 3.02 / 3.07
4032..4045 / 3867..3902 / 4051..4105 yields -1.0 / 2.86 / 3.35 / 3.19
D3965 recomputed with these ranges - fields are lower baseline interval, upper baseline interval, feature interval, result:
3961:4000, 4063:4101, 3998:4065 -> -0.18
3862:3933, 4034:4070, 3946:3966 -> 0.10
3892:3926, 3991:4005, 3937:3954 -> 0.08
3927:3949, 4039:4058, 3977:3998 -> -0.16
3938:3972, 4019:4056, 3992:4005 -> -0.13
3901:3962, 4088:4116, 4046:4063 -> -0.23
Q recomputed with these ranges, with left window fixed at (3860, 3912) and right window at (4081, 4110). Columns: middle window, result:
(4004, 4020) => -0.25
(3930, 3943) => 0.25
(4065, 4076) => -0.14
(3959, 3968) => 0.25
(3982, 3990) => -0.15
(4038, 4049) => -0.16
